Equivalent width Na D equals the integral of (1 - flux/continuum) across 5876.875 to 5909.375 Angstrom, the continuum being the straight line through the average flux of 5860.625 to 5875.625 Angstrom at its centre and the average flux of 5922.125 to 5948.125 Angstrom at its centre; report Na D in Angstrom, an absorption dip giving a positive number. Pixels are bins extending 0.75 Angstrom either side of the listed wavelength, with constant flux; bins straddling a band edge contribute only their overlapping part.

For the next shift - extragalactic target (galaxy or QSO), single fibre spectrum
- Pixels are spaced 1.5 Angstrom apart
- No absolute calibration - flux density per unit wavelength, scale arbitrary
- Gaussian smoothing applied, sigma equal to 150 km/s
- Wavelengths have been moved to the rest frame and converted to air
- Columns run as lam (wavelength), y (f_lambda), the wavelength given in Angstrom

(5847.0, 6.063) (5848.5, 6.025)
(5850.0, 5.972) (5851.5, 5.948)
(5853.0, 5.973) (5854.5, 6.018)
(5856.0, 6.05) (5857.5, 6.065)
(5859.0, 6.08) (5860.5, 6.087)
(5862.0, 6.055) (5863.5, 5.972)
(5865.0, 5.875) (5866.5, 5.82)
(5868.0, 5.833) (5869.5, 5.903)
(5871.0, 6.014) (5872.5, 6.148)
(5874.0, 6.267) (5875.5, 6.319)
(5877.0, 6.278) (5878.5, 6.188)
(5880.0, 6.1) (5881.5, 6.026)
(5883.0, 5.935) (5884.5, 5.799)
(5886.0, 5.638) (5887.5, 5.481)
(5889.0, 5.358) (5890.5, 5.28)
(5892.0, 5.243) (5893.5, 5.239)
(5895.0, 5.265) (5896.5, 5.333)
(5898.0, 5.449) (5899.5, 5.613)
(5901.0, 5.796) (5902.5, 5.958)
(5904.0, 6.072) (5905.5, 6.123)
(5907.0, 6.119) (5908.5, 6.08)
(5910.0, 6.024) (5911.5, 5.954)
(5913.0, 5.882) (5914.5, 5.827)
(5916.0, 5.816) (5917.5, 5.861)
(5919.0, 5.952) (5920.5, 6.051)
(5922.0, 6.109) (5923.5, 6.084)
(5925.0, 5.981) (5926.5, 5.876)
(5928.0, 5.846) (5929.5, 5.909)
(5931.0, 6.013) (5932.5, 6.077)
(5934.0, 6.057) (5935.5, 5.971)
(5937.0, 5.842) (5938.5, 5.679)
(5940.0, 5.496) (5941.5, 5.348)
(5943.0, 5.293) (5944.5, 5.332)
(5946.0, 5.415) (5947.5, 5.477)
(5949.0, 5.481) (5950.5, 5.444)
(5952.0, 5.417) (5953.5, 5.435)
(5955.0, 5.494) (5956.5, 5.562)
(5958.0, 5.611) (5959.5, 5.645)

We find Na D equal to 1.0 Angstrom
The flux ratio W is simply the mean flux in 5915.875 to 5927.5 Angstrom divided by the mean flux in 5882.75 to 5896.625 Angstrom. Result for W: 1.1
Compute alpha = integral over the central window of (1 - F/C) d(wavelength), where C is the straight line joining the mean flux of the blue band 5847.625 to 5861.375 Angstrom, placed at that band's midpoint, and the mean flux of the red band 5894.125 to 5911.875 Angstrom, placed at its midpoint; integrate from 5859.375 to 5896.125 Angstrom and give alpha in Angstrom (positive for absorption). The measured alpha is 0.5 Angstrom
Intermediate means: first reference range 6.02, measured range 5.84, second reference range 5.81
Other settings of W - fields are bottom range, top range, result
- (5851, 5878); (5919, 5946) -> 0.96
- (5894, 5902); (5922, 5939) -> 1.08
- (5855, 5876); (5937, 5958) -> 0.91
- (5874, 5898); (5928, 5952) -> 0.99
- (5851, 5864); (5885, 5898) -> 0.89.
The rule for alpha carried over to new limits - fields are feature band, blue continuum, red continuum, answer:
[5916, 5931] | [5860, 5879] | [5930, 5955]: -0.6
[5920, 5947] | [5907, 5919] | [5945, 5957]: -0.5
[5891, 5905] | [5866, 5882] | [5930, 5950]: 0.9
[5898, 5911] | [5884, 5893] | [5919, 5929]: -0.6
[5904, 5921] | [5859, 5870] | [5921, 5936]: 0.0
